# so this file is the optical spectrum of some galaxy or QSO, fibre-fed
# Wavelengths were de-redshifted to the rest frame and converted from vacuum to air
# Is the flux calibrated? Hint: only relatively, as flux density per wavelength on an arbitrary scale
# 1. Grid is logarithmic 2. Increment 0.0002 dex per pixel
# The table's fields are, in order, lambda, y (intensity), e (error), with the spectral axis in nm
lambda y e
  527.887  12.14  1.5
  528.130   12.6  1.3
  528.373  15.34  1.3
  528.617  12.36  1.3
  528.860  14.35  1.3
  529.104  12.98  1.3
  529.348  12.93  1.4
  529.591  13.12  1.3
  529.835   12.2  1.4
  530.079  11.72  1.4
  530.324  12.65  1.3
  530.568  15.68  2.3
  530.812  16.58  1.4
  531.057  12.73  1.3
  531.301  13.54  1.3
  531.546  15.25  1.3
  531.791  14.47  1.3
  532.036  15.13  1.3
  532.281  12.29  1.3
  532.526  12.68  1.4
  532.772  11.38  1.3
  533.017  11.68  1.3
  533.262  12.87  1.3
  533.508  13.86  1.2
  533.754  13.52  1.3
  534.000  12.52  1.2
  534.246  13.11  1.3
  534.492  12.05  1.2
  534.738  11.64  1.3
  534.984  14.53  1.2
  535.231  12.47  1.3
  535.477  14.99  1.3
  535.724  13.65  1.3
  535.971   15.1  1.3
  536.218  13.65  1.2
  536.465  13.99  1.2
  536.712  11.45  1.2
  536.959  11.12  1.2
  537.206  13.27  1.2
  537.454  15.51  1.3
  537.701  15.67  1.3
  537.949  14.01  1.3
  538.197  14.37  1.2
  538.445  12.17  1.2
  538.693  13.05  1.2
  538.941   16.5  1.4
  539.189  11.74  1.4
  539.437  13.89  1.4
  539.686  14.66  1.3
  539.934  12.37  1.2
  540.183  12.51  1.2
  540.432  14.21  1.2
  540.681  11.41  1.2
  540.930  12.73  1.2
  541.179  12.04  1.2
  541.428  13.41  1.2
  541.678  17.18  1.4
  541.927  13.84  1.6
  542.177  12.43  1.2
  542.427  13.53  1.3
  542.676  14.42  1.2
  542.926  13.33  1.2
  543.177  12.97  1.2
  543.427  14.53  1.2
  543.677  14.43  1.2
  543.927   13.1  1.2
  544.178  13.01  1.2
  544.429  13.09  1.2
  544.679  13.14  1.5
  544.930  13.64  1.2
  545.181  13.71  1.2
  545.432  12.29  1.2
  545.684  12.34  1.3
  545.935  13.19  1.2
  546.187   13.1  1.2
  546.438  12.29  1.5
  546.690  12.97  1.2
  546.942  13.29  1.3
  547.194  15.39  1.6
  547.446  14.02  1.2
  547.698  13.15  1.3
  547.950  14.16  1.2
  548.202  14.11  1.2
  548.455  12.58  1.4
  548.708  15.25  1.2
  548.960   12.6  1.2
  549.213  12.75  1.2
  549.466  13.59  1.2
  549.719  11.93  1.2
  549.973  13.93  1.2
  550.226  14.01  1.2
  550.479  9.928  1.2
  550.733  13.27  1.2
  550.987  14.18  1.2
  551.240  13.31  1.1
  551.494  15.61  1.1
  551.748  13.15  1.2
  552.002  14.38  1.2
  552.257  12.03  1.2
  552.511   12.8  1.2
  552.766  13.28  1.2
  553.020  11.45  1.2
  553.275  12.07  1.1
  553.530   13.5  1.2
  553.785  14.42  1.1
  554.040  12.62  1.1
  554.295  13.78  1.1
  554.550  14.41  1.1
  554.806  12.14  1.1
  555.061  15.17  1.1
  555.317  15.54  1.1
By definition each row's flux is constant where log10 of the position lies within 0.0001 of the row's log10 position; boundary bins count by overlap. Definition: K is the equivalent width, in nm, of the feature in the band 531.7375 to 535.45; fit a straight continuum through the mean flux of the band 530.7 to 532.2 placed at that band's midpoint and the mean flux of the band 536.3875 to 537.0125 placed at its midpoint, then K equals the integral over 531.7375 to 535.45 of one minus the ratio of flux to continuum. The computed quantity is 0.16 nm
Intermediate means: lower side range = 14.5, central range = 13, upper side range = 12.2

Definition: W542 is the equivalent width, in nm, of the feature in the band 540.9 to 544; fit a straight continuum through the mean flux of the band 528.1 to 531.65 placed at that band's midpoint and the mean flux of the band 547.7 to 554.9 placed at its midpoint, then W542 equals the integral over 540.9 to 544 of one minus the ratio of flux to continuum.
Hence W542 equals -0.07 nm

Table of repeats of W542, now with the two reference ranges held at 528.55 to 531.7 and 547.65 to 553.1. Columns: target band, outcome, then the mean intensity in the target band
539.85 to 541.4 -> 0.09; 12.6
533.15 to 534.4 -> 0.03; 13.1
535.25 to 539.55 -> -0.09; 13.7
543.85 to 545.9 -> 0.05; 13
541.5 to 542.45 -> -0.06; 14.3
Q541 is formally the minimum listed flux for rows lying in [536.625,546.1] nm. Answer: 11.12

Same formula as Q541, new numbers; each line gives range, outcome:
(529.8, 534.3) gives 11.38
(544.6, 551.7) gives 9.928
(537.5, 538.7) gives 12.17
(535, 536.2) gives 12.47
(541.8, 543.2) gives 12.43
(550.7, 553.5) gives 11.45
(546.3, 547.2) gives 12.29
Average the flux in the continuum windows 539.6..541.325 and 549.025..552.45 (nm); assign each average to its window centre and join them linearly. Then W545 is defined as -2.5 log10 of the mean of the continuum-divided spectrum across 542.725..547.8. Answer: -0.03 mag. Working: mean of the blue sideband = 12.8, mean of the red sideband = 13.2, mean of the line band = 13.4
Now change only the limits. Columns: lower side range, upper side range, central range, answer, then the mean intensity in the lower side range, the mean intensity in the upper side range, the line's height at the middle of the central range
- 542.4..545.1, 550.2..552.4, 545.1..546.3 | 0.050 mag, 13.6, 13.3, 13.5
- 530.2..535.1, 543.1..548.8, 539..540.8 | 0.027 mag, 13.4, 13.5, 13.4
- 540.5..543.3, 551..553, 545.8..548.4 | -0.009 mag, 13.4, 13.4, 13.4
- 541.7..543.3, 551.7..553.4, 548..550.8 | -0.008 mag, 13.7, 12.7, 13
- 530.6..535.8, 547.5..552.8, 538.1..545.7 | -0.004 mag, 13.4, 13.3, 13.4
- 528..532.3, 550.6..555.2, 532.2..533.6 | 0.102 mag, 13.7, 13.4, 13.7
